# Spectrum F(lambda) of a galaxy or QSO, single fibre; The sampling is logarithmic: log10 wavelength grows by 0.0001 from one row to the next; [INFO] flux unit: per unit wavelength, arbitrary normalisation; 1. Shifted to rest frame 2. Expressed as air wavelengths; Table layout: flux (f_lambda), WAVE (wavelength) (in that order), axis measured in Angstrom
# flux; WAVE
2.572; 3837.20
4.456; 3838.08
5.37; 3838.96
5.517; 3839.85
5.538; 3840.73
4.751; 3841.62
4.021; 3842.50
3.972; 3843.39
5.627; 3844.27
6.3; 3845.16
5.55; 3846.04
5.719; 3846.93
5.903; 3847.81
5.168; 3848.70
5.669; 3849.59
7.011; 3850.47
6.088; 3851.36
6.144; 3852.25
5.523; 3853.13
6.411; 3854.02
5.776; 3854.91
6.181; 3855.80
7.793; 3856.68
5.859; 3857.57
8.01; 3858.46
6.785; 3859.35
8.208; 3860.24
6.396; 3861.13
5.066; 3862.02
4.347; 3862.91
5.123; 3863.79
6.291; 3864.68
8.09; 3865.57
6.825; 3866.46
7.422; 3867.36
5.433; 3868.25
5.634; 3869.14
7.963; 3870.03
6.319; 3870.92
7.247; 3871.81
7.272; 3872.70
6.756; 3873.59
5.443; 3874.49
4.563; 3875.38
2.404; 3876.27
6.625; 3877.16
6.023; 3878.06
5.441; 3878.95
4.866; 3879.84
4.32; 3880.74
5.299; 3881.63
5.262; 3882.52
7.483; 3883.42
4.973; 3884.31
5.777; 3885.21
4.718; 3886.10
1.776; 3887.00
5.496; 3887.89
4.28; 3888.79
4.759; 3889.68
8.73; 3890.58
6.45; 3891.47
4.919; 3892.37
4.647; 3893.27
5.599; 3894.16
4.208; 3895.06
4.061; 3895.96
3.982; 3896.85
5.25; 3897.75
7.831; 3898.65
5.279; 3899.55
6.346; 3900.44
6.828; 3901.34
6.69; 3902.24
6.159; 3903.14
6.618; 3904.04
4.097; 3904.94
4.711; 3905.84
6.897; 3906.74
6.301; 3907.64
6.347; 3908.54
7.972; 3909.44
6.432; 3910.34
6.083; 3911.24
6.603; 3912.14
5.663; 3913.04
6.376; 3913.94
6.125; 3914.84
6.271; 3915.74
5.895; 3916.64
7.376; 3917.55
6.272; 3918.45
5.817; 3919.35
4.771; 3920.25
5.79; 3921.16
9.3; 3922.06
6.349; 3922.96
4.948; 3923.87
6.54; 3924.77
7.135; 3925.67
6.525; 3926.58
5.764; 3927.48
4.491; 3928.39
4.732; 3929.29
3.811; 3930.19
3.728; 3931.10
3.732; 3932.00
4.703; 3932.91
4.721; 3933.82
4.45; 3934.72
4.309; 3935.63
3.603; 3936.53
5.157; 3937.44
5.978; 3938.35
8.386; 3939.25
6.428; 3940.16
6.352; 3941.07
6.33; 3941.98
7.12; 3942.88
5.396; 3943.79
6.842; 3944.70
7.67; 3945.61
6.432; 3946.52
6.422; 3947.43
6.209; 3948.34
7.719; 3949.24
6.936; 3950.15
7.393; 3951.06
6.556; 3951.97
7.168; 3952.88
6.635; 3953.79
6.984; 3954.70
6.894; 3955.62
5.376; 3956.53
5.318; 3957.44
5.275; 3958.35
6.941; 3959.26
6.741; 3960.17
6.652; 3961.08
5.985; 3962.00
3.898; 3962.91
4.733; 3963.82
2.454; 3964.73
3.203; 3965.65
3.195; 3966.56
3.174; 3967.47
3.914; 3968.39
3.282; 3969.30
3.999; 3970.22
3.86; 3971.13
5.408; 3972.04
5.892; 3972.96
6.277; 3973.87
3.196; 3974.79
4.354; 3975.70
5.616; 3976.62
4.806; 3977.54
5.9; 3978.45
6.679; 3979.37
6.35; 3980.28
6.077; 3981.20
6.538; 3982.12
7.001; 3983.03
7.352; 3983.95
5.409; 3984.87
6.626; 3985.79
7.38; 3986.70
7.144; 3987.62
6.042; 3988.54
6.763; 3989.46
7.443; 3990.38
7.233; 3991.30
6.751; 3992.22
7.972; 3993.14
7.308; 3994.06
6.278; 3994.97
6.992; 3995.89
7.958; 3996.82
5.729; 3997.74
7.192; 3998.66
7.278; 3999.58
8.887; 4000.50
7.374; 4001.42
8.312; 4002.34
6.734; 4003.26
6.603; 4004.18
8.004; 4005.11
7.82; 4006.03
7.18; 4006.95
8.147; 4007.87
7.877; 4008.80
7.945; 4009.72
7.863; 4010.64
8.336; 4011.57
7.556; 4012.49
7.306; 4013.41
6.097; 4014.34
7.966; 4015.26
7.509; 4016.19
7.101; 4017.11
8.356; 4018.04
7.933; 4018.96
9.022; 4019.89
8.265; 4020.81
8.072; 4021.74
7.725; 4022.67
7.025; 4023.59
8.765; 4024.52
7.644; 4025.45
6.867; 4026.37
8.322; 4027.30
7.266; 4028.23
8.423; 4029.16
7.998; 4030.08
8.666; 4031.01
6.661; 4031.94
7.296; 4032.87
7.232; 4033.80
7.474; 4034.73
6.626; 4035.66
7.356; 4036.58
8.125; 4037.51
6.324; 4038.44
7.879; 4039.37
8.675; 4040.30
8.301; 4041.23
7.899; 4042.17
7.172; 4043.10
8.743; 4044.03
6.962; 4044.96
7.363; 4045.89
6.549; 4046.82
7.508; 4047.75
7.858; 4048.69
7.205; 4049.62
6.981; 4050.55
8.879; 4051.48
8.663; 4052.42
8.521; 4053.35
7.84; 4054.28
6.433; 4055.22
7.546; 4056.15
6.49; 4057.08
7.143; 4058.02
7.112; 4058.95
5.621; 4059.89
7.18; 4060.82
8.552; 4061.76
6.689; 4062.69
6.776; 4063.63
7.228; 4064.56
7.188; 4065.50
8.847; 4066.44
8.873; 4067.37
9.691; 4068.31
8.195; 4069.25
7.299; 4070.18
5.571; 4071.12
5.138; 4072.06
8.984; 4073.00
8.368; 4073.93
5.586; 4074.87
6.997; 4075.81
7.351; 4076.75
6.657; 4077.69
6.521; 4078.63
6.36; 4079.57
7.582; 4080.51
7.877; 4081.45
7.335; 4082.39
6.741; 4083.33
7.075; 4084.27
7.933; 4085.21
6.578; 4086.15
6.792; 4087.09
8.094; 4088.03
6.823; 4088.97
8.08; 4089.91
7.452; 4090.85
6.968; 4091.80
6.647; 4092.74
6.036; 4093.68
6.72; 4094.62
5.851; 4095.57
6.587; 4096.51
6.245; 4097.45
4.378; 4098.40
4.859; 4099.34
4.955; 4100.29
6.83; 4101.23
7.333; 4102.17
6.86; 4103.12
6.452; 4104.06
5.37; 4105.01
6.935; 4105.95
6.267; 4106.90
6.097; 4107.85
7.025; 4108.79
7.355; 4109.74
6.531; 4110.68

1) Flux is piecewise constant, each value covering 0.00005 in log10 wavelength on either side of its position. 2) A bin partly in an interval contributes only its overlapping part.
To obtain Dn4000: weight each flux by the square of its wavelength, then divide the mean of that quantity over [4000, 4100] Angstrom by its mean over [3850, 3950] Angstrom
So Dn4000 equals 1.35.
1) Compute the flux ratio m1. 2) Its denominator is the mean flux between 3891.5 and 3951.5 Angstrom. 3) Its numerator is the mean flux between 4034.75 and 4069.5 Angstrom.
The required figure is 1.28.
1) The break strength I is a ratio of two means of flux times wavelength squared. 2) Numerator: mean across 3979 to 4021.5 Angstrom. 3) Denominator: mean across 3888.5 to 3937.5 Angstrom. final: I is 1.3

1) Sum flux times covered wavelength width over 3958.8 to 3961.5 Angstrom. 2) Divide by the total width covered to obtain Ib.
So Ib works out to 6.79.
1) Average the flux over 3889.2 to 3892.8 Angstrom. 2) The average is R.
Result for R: 6.21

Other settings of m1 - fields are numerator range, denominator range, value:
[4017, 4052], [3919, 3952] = 1.31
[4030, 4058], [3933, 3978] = 1.37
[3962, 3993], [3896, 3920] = 0.89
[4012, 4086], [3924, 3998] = 1.29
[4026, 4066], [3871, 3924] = 1.29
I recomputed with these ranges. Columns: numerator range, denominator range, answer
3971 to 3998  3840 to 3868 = 1.12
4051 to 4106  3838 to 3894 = 1.36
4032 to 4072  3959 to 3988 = 1.47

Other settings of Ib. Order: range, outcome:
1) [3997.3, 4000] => 6.74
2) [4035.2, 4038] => 7.38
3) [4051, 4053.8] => 8.68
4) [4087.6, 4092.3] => 7.47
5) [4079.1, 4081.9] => 7.27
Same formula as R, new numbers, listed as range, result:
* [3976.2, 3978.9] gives 5.44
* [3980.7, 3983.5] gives 6.53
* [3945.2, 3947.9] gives 6.82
